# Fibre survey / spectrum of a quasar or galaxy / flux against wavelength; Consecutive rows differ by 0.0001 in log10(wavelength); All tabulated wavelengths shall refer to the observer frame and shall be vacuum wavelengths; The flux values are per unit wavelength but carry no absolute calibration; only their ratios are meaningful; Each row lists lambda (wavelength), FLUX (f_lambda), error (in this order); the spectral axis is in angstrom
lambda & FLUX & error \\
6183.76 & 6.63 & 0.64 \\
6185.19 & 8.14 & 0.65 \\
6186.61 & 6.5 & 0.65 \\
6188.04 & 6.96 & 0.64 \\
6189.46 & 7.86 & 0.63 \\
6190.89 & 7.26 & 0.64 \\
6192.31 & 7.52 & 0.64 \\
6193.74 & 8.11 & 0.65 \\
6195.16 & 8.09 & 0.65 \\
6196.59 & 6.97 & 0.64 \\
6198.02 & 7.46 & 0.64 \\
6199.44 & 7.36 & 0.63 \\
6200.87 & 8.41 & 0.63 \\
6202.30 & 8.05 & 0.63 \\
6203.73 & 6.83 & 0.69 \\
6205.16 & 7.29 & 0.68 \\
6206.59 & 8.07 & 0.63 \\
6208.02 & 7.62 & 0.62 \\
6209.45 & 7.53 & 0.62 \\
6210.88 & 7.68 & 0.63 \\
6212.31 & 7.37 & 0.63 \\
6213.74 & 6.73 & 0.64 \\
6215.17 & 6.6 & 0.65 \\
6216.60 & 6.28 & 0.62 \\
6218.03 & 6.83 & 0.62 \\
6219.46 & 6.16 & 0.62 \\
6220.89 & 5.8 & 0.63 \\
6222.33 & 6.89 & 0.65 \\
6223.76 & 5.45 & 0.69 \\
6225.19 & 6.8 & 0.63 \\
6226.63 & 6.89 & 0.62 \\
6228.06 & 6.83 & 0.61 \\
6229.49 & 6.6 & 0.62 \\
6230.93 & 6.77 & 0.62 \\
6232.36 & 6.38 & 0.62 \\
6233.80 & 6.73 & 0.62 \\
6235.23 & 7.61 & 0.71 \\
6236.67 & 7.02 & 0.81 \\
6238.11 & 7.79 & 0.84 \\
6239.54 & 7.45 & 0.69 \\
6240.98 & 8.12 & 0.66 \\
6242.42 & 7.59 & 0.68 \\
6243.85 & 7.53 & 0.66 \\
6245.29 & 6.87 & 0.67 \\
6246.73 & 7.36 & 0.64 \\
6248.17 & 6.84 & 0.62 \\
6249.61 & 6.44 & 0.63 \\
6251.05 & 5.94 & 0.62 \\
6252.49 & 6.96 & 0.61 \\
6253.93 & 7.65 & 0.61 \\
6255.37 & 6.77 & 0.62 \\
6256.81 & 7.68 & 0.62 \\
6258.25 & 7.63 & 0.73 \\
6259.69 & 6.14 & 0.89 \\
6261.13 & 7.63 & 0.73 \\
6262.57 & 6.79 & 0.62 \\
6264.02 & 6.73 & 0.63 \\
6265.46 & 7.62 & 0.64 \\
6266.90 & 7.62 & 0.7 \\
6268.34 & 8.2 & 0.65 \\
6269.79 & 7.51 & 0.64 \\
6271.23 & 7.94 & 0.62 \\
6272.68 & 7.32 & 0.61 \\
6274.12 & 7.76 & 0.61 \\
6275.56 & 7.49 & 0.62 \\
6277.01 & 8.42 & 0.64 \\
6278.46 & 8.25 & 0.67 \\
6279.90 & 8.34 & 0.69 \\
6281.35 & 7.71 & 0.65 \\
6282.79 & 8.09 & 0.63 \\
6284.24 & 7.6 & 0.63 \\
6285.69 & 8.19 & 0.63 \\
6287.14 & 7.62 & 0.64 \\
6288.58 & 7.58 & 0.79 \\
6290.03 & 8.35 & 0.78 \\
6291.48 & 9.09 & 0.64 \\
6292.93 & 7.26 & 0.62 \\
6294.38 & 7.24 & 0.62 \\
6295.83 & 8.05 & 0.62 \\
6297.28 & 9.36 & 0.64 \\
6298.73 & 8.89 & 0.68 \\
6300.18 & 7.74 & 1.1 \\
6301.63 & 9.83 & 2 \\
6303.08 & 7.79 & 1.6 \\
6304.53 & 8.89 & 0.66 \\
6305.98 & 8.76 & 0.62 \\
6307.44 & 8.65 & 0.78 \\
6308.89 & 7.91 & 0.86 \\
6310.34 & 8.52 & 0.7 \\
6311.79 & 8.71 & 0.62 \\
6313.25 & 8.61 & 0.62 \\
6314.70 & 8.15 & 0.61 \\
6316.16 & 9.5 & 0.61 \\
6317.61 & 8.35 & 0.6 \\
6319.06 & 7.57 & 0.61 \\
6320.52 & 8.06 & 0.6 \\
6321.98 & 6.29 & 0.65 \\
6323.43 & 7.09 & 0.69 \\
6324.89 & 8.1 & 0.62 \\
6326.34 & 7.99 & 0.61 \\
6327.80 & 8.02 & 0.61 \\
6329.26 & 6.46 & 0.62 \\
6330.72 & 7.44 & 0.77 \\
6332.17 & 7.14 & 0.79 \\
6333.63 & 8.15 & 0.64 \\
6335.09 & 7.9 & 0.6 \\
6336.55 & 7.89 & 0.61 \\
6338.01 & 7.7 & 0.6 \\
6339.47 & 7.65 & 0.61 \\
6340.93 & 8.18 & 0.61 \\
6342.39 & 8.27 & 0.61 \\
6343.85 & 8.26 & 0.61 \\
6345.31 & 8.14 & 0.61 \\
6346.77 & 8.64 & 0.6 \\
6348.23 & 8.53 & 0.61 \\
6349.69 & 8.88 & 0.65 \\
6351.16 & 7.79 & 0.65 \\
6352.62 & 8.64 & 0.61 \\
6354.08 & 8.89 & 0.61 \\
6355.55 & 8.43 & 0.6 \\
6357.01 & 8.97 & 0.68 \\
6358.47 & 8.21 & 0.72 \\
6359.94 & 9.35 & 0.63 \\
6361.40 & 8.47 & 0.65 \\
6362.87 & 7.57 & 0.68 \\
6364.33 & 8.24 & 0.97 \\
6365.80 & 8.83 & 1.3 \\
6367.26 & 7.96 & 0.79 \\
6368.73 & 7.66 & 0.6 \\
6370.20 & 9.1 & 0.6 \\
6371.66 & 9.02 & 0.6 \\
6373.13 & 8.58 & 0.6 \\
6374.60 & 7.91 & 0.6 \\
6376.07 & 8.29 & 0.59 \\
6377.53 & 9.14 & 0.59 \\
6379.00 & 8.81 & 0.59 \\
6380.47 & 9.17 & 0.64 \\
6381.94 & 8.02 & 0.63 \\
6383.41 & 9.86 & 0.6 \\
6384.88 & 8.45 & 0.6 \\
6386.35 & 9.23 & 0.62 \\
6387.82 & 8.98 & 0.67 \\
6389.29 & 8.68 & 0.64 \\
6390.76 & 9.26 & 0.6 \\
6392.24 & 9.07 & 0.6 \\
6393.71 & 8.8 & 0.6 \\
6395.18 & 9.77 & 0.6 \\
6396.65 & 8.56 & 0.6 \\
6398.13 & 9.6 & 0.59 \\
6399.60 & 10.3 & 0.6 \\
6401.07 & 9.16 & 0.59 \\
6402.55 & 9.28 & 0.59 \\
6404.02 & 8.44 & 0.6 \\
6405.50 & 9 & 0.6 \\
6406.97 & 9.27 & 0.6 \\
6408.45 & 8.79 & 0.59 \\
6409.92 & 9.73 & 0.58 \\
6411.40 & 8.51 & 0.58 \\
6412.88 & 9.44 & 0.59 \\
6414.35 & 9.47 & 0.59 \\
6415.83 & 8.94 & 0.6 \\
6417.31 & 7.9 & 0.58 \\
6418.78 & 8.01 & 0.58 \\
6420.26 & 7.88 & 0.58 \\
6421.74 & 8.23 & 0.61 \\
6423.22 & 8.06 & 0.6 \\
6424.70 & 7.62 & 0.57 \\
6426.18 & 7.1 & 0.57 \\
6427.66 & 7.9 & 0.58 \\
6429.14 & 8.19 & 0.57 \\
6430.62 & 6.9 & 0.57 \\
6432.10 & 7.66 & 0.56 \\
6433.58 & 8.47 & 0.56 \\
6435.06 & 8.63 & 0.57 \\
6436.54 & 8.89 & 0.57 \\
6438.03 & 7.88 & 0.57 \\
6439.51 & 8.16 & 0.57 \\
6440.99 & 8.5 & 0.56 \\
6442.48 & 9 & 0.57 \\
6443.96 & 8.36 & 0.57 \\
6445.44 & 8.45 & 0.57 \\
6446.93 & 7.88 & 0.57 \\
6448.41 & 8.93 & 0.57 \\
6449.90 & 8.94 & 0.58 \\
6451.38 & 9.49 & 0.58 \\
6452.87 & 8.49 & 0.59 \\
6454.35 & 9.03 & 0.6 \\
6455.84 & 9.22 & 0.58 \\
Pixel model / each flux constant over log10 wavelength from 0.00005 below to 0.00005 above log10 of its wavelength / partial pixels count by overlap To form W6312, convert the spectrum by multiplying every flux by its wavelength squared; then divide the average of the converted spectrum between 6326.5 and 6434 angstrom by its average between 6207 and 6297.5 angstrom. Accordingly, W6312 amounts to 1.2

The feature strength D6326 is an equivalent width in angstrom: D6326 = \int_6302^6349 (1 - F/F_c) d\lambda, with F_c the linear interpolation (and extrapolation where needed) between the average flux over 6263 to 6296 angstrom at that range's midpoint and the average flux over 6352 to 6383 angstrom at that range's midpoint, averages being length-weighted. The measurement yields 0.8 angstrom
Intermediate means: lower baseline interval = 7.81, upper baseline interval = 8.55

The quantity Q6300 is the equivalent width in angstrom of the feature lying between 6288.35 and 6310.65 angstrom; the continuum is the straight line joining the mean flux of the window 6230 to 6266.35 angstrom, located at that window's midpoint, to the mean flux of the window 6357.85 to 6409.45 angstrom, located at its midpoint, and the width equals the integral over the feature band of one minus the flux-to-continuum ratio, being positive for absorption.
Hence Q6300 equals -1.8 angstrom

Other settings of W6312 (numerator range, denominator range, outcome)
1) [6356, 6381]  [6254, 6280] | 1.17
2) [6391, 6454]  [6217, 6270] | 1.30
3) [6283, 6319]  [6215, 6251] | 1.24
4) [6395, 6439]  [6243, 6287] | 1.21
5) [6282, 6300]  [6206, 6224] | 1.21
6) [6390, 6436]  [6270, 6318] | 1.09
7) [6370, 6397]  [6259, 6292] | 1.19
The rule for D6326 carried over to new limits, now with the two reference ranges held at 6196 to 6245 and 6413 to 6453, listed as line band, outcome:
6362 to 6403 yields -4.11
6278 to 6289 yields -0.69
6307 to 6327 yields -1.18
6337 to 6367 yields -1.99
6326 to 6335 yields 0.22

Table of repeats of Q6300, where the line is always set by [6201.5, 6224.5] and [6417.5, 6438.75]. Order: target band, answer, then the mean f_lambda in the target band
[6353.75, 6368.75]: -1.6 angstrom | 8.44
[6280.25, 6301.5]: -2.3 angstrom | 8.11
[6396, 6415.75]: -3.4 angstrom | 9.19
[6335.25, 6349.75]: -1.2 angstrom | 8.17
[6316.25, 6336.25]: -0.4 angstrom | 7.65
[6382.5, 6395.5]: -2.2 angstrom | 9.09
